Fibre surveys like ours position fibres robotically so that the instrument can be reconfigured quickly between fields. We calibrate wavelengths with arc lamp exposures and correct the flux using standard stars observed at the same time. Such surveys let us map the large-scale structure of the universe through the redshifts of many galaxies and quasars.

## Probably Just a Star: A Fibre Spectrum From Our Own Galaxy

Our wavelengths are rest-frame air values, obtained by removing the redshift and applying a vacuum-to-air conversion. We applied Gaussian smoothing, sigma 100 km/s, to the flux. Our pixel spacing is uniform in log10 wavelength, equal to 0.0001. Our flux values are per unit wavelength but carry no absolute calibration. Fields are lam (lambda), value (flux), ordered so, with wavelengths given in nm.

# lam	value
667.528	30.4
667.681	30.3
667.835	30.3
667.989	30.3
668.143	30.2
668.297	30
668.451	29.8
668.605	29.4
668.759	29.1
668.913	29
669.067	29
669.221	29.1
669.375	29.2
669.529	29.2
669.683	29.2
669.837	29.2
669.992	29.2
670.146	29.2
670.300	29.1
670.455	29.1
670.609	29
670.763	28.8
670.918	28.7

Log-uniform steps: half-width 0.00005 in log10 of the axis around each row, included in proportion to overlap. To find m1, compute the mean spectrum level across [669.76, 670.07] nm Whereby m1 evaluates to 29.2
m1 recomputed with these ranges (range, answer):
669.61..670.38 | 29.2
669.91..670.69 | 29.1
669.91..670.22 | 29.2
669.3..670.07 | 29.2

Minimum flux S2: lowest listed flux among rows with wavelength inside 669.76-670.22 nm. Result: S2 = 29.2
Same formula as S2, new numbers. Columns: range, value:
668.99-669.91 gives 29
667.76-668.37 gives 30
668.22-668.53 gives 29.8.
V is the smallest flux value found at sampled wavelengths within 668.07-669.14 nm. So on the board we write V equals 29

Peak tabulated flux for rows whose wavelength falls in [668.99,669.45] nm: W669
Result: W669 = 29.2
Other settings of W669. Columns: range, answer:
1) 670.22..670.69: 29.1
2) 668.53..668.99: 29.4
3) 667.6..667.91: 30.3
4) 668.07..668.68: 30.2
